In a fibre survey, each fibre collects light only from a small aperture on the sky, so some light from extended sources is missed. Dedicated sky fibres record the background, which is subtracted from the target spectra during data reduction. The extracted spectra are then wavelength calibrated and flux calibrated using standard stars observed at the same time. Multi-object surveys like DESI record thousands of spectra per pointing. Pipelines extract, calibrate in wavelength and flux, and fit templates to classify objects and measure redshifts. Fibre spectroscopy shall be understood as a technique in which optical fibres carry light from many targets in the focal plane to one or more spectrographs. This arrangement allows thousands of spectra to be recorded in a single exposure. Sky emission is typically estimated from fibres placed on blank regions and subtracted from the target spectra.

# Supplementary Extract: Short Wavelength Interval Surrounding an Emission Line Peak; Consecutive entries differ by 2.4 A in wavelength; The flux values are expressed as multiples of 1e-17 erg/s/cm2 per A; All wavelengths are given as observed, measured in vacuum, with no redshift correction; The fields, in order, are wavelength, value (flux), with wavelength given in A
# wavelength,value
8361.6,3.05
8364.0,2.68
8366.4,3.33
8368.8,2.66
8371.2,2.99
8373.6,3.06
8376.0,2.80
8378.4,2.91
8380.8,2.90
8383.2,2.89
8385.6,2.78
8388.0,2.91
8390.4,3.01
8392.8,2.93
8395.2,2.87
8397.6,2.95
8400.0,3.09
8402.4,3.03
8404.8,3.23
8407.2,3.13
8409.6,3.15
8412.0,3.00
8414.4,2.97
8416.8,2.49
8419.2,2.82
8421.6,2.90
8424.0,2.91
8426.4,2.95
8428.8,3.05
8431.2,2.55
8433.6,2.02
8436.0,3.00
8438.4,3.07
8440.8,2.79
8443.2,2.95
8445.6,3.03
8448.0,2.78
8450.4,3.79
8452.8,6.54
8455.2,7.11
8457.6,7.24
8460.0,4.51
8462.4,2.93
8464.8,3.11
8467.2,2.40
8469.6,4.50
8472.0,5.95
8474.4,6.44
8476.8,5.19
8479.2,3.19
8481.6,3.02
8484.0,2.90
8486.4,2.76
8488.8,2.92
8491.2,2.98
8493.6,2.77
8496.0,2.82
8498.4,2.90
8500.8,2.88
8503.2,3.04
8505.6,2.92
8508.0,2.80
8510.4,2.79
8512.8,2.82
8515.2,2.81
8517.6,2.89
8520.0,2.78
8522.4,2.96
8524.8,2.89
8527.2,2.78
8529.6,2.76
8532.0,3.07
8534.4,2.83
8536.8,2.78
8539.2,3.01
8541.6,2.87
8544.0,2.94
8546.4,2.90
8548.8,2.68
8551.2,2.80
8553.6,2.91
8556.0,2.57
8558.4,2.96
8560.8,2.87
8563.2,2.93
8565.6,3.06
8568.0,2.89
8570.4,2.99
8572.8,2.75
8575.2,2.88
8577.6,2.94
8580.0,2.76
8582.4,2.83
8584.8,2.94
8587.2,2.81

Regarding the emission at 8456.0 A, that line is [S II] 6716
